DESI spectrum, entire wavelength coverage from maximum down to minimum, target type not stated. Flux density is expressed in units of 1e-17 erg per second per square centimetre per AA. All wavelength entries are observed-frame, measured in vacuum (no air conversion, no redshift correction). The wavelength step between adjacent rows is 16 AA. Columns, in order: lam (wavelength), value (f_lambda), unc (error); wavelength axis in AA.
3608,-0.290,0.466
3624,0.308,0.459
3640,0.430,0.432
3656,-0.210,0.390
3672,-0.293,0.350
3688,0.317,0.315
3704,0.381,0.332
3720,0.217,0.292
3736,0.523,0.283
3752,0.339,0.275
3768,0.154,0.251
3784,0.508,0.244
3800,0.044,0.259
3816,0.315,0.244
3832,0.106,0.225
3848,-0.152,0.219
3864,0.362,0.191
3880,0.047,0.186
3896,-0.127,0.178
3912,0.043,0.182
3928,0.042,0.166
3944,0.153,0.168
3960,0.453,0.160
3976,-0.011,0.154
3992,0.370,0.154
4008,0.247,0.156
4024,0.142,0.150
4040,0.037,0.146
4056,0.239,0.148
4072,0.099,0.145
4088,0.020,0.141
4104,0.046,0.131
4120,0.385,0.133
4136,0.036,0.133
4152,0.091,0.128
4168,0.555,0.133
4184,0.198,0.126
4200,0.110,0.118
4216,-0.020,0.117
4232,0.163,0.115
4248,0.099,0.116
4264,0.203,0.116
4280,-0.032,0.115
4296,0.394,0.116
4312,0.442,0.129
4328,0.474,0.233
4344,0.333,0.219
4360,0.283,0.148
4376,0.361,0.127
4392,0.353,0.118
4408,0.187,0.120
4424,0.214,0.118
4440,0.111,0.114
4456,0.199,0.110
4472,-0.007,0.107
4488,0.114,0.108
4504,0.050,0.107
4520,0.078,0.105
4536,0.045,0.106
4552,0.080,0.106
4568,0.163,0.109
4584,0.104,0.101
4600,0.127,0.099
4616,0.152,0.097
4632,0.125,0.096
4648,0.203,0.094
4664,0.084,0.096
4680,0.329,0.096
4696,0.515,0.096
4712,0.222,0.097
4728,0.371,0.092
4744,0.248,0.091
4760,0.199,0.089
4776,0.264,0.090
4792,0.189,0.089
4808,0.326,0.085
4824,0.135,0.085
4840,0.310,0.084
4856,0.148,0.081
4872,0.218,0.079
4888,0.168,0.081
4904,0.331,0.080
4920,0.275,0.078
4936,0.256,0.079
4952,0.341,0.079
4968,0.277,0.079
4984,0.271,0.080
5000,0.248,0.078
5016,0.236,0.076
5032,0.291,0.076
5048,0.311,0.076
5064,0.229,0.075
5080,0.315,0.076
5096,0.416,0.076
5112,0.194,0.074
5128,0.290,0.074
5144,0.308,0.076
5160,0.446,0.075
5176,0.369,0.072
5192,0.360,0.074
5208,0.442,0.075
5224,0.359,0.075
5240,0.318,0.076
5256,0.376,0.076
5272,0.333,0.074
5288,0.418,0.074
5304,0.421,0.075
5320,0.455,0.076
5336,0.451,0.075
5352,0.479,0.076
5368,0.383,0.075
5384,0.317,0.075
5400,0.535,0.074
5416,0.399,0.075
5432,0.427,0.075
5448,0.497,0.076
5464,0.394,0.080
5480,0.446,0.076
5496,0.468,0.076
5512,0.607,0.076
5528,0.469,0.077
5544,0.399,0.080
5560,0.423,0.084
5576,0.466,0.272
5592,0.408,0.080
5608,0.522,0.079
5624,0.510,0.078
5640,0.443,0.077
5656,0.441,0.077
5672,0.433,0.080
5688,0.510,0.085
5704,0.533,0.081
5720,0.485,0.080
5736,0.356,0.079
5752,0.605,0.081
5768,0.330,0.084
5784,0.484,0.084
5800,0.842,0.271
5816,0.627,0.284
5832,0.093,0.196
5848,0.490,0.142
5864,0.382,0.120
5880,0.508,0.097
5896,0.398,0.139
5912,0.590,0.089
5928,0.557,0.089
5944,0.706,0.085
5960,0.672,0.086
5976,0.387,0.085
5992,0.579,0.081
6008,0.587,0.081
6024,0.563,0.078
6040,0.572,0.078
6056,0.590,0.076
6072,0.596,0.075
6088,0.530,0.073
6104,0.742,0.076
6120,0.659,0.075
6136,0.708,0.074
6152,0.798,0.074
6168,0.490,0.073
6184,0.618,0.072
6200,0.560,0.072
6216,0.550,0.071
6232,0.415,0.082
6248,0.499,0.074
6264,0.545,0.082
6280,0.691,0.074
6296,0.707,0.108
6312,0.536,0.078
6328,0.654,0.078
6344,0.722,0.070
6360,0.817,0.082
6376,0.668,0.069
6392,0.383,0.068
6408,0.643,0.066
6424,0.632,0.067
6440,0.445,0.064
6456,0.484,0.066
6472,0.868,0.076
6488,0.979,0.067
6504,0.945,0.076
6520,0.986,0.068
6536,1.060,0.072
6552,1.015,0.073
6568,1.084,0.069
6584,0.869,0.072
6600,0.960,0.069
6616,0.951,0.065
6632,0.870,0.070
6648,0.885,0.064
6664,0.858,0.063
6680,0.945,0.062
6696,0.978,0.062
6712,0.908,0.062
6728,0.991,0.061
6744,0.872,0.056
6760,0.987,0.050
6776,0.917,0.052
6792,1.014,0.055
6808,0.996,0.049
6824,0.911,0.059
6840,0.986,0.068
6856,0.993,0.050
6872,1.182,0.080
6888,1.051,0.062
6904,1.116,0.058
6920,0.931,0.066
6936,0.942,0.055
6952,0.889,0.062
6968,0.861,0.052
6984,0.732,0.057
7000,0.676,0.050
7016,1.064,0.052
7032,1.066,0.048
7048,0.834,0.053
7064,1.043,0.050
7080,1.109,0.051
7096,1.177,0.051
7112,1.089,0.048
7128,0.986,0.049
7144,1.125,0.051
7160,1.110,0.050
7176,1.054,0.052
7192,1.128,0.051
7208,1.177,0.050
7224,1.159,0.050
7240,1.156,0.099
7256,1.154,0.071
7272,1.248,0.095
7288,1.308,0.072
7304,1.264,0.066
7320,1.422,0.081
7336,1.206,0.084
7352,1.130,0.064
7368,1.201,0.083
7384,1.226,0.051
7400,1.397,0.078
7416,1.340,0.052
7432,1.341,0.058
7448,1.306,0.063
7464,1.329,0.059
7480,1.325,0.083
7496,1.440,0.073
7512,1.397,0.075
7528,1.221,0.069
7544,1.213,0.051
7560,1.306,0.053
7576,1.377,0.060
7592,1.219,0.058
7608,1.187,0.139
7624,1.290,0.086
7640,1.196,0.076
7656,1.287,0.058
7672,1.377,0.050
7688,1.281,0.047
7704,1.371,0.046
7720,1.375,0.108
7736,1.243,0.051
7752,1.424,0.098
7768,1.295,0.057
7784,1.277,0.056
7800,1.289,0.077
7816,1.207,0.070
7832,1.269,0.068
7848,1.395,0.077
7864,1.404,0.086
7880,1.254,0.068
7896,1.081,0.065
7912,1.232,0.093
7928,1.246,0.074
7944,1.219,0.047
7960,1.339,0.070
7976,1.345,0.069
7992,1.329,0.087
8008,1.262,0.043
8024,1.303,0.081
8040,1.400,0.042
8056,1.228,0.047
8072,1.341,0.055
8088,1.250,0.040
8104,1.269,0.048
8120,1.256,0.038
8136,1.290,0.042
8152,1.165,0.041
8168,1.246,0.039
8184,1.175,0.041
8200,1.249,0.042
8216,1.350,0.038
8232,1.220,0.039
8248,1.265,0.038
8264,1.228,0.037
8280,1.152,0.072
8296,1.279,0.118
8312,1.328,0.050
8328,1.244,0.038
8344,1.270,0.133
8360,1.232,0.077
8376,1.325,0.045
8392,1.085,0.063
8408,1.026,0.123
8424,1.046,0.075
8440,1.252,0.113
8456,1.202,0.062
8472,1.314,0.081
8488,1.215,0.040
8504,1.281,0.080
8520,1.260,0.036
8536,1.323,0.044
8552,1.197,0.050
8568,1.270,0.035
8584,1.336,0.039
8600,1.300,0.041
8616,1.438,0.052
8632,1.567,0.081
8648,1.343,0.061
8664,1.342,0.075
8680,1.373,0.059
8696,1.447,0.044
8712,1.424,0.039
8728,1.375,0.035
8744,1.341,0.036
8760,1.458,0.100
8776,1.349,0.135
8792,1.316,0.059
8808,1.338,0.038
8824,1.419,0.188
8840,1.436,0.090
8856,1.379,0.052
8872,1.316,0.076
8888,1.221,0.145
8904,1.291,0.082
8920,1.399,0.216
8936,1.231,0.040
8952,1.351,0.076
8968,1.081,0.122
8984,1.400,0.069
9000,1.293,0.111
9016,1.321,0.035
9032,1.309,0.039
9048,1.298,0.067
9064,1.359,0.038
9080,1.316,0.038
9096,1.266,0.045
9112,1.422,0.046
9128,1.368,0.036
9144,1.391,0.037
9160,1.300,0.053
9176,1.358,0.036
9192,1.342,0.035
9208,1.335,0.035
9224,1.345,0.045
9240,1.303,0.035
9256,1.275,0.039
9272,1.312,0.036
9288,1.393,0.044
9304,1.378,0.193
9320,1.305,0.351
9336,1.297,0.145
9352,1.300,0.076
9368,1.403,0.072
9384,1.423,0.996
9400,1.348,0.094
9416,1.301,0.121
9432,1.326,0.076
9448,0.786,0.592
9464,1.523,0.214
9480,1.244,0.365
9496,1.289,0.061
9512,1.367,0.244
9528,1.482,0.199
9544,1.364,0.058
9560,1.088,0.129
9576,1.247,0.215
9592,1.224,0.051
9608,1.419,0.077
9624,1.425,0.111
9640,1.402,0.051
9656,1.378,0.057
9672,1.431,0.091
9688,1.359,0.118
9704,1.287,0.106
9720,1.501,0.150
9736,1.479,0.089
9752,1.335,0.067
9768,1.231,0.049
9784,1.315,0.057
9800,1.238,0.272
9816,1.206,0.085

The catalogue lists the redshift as 0.62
